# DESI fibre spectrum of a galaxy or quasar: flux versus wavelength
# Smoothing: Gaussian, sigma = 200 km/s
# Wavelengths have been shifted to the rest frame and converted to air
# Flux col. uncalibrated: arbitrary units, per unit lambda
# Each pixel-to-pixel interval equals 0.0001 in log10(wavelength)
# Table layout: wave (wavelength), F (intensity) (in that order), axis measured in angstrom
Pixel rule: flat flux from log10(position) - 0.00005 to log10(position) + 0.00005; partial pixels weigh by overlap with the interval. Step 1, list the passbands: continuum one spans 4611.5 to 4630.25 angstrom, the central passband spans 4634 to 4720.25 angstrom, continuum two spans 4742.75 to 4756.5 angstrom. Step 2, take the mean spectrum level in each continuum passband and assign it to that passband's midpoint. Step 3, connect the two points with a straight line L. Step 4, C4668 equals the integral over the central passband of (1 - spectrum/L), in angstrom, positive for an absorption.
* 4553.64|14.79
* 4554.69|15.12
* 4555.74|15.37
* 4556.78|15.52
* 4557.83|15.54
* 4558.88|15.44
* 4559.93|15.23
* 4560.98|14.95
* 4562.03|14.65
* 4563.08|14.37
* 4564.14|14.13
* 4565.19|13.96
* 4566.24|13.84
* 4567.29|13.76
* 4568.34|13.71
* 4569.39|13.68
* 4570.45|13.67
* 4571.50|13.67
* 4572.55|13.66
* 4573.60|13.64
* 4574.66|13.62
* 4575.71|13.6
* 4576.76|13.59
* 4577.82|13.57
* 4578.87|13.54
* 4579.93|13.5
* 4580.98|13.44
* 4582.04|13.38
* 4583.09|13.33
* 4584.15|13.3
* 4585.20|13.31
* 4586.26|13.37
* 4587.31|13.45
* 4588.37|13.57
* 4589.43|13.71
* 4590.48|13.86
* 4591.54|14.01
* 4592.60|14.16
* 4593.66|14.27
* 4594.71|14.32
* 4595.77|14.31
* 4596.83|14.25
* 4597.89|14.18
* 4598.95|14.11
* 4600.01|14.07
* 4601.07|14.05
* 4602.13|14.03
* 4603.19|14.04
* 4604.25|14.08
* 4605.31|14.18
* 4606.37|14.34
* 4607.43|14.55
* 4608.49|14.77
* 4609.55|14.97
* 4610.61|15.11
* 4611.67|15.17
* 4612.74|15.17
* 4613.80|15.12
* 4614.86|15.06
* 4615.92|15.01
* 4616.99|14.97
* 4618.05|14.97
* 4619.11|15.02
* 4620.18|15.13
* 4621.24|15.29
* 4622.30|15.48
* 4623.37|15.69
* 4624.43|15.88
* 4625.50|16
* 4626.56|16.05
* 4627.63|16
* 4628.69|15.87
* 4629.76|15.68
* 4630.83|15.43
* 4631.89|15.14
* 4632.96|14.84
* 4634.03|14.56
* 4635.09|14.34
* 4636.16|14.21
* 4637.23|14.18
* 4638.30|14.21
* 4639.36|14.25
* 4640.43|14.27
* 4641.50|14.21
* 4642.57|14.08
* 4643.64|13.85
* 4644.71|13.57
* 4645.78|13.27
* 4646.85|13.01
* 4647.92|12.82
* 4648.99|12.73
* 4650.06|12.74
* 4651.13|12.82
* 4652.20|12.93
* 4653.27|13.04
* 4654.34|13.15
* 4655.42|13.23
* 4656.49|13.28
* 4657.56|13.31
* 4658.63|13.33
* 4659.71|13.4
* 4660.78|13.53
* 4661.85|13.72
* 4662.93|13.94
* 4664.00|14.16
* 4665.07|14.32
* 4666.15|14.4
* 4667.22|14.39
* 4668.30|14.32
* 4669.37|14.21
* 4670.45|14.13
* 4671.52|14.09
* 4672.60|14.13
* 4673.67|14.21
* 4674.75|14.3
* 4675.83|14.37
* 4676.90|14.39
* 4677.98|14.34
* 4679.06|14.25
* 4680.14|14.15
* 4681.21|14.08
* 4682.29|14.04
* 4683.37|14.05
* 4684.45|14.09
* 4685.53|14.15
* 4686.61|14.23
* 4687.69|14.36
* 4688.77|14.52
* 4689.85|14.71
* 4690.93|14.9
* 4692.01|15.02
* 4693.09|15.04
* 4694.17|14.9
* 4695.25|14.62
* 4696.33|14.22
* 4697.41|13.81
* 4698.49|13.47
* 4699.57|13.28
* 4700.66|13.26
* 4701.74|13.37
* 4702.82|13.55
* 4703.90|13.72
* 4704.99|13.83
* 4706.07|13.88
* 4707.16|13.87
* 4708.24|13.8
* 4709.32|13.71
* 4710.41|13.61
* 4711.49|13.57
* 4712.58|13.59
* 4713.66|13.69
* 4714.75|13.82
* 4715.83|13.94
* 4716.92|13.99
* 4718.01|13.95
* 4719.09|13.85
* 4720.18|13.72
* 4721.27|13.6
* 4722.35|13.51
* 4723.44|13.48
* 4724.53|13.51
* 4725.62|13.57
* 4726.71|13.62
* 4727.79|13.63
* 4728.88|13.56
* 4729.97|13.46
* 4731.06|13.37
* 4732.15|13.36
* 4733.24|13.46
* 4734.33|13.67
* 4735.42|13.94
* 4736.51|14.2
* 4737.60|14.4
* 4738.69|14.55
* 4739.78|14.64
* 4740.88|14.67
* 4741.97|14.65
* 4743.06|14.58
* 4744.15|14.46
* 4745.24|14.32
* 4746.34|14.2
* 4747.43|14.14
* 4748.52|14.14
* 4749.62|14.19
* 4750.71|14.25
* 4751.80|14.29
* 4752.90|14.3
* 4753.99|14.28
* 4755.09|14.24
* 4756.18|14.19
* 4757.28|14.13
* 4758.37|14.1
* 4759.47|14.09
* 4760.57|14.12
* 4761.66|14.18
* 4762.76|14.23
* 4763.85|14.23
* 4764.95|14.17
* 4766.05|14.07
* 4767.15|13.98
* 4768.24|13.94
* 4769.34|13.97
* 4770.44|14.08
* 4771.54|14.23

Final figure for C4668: 5.9 angstrom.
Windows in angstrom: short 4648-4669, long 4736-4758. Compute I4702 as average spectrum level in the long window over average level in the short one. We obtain 1.06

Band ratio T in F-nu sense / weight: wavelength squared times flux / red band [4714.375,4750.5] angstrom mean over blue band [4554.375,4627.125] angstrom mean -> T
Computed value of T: 1.03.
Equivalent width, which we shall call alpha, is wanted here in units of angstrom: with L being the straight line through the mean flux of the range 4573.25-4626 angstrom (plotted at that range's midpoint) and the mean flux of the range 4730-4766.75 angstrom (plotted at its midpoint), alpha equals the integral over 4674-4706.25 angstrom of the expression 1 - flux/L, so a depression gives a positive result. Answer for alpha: 0.1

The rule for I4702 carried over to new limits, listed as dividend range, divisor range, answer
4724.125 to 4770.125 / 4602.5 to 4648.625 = 0.96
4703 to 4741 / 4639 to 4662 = 1.03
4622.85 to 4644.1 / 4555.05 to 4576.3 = 1.04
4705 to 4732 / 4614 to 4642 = 0.91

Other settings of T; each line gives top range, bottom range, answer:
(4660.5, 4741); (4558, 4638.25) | 1.01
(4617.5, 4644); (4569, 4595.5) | 1.12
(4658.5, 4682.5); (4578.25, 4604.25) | 1.06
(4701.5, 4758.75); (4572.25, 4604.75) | 1.07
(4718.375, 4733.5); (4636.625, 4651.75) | 1.03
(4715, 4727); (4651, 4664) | 1.05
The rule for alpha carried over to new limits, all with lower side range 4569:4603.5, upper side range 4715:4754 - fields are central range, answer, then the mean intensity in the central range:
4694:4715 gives 0.27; 13.8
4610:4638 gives -2.80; 15.2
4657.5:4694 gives -0.84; 14.2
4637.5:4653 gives 0.41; 13.5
